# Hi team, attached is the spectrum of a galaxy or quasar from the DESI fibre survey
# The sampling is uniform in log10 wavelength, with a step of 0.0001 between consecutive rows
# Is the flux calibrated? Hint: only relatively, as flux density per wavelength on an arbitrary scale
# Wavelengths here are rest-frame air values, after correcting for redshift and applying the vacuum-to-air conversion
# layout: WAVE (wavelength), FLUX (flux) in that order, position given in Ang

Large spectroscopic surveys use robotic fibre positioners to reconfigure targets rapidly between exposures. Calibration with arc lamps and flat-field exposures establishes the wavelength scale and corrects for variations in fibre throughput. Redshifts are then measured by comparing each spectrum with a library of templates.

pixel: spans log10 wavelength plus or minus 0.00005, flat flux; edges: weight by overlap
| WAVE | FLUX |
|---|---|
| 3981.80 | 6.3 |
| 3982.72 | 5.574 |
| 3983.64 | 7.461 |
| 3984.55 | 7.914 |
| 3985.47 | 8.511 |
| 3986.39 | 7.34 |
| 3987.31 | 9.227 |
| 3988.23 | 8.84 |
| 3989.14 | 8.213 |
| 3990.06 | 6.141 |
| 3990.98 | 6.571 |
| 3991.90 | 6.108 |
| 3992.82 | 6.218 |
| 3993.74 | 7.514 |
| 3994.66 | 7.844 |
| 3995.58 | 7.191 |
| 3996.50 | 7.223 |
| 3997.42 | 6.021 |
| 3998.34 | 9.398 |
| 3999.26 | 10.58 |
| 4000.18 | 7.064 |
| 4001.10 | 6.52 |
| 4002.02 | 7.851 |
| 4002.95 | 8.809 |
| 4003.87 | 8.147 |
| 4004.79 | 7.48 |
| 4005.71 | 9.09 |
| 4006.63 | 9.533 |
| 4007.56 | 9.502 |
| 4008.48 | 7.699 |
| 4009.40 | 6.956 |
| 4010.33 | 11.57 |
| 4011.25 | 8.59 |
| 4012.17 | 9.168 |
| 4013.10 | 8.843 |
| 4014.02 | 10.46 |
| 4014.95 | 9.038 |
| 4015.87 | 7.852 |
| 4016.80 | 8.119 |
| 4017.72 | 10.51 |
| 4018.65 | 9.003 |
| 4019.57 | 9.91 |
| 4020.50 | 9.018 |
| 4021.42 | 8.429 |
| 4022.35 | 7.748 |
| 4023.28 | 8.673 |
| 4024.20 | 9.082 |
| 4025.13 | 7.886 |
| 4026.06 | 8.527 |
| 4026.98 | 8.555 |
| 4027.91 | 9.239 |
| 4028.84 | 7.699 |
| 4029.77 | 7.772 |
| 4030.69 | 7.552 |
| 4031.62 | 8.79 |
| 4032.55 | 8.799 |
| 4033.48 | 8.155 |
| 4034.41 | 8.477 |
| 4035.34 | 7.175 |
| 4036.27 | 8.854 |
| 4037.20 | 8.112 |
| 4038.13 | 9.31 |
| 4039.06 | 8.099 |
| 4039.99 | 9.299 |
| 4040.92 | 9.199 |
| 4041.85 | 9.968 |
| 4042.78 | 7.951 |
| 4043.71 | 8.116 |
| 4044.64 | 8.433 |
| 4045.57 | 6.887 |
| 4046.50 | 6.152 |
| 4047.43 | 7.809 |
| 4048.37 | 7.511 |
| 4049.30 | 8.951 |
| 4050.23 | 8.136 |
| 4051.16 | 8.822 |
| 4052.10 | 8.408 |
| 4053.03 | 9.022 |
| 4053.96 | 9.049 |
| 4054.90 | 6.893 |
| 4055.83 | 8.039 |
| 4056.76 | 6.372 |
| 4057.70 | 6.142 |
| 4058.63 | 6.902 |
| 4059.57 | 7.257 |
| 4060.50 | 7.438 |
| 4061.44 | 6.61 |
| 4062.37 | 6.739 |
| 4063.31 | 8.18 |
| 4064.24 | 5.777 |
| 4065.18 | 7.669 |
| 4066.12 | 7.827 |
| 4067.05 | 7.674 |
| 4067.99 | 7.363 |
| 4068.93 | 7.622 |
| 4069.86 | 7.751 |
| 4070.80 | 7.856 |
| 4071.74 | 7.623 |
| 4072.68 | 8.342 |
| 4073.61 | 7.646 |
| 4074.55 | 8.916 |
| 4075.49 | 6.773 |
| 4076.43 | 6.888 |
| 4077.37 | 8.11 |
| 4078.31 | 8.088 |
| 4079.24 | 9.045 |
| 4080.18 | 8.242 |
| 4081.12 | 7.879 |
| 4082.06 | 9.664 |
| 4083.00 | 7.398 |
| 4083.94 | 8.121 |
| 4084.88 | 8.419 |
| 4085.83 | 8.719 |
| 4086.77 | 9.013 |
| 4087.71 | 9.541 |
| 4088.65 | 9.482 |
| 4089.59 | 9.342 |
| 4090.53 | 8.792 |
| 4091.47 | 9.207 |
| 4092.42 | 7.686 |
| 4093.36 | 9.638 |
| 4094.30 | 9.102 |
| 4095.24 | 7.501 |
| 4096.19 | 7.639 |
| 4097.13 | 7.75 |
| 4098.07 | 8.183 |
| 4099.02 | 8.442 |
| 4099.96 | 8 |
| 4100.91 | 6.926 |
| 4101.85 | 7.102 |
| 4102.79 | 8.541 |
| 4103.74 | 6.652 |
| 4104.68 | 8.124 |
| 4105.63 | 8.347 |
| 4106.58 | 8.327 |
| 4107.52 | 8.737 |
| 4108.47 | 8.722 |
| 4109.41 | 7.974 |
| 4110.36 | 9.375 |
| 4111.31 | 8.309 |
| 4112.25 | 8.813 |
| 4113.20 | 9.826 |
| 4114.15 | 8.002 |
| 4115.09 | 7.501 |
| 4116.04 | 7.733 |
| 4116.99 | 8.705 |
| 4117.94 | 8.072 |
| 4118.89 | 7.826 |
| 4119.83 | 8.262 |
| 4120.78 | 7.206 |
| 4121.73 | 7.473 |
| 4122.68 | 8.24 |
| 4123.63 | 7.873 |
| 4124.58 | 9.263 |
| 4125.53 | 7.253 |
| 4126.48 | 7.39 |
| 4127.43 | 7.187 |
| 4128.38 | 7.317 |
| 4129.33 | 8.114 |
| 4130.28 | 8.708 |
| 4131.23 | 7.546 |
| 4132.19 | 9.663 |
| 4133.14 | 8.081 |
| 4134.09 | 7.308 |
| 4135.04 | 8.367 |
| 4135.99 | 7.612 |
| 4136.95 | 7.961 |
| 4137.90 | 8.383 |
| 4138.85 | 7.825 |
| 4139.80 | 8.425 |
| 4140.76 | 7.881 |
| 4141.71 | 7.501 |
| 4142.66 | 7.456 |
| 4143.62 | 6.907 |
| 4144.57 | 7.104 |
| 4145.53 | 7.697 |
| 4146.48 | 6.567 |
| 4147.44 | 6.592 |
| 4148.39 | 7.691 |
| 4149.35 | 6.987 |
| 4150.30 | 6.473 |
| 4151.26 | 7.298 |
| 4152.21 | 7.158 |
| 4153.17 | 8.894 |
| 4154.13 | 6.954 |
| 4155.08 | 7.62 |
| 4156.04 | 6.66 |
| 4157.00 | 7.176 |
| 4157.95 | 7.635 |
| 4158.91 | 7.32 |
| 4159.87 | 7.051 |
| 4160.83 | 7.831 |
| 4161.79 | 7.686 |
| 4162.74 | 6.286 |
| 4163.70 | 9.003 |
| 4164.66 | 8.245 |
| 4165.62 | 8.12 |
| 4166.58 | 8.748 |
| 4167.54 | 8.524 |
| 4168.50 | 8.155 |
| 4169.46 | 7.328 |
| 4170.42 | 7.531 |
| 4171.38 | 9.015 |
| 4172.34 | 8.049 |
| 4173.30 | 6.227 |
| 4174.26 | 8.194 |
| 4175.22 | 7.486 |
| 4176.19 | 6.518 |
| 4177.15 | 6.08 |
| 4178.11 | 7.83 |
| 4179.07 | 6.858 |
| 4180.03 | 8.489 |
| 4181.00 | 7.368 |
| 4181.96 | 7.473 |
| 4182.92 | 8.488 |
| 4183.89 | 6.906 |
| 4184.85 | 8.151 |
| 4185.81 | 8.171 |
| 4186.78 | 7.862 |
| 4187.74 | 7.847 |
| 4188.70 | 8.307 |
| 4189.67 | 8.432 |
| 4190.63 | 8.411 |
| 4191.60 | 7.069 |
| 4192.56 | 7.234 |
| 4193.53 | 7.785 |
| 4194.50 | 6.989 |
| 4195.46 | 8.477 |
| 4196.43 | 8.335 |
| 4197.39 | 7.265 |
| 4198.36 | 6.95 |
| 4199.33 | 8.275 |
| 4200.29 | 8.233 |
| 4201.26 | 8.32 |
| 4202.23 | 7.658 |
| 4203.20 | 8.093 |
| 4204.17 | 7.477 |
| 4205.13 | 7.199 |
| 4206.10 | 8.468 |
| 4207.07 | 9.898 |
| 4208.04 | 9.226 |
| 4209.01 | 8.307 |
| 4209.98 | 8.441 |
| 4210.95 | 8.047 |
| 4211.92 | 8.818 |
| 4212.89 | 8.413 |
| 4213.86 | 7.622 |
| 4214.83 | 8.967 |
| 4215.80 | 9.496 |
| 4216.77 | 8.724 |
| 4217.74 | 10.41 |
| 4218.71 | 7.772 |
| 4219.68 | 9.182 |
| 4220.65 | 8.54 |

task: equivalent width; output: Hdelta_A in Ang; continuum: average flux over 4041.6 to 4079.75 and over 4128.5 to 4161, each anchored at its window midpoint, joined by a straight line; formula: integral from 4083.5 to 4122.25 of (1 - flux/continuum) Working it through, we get -3.4 Ang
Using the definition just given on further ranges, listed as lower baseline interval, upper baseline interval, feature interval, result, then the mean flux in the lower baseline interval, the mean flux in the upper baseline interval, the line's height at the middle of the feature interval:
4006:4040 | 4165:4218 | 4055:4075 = 2.6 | 8.69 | 8.01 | 8.52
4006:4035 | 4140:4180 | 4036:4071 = 2.5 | 8.74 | 7.49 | 8.44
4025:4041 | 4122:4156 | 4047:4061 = 0.8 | 8.41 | 7.68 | 8.26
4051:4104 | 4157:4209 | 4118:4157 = 1.1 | 7.96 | 7.82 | 7.88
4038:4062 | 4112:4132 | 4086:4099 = -1.1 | 7.93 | 8.03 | 7.99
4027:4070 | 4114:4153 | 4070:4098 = -1.8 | 7.92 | 7.73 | 7.84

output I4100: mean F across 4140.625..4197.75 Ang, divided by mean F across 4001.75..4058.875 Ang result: 0.90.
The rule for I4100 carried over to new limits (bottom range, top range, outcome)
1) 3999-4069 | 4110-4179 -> 0.94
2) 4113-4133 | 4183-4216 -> 1.01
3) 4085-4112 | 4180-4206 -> 0.93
